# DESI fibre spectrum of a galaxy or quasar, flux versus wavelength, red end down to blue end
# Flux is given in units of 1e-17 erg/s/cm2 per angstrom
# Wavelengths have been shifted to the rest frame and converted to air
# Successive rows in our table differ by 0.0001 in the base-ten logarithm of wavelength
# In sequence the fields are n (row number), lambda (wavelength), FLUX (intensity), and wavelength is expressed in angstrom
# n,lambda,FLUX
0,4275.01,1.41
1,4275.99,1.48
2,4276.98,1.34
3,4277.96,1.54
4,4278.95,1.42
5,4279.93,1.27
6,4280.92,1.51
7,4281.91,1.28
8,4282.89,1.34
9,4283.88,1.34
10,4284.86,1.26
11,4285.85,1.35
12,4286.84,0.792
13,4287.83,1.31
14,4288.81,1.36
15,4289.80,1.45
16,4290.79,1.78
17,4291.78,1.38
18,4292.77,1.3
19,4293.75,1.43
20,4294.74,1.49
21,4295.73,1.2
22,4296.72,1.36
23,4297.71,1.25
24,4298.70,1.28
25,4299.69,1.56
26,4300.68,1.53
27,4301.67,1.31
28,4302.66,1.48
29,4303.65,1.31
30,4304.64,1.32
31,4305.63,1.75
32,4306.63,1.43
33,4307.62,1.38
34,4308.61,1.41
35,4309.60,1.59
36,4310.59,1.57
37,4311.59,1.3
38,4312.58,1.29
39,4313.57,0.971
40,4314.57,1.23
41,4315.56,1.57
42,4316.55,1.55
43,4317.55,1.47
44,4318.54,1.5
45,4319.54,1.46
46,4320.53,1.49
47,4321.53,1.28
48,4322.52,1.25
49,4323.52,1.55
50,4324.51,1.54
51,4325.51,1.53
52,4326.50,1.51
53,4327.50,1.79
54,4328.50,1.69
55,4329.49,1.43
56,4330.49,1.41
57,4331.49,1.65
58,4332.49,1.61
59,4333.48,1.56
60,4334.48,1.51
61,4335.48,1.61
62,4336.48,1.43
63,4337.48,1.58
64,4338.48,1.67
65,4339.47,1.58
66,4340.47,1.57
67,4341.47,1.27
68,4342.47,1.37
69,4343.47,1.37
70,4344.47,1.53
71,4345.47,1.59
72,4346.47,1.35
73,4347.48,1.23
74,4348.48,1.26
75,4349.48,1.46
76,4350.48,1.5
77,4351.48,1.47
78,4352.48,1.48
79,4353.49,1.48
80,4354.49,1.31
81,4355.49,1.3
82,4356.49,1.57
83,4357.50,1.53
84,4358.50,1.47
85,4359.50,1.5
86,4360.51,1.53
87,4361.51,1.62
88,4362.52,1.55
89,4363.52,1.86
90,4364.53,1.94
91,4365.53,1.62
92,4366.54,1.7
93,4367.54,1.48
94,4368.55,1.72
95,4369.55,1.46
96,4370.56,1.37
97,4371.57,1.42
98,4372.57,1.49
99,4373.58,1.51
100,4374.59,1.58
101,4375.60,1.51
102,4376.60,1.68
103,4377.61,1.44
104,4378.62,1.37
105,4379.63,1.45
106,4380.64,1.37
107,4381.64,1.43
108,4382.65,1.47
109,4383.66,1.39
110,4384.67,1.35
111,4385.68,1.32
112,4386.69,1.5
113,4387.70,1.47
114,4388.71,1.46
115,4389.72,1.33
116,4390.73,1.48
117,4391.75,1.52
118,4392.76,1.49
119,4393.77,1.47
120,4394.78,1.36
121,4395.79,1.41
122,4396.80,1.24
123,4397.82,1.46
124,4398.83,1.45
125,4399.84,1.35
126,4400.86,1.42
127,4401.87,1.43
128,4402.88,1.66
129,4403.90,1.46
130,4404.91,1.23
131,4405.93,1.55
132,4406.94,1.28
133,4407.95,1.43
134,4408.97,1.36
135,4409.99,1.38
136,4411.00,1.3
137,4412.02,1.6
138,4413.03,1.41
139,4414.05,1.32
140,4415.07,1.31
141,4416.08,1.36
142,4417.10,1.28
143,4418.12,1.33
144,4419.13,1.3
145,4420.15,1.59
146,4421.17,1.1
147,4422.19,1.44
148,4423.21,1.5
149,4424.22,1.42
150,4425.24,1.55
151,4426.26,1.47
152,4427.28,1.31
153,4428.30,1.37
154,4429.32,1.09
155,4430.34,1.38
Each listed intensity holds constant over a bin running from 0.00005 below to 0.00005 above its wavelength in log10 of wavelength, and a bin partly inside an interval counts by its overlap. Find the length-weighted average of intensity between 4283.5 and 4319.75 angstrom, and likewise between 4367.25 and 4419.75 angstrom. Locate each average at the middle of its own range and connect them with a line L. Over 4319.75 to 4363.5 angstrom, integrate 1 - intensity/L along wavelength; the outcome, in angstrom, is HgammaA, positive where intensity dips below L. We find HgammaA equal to -2.7 angstrom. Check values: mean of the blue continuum 1.39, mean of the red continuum 1.43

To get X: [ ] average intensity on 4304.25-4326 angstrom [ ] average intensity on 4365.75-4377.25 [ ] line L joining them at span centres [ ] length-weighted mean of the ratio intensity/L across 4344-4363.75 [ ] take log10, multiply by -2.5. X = 0.02 mag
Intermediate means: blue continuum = 1.43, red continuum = 1.54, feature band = 1.47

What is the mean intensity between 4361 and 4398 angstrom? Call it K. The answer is 1.49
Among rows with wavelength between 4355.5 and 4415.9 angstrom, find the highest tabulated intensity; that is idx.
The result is 1.94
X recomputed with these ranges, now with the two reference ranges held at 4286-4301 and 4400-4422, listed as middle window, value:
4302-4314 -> -0.028 mag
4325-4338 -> -0.142 mag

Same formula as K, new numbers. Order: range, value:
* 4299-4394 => 1.48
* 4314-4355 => 1.48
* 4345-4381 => 1.5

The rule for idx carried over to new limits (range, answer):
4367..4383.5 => 1.72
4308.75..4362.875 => 1.79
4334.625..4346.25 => 1.67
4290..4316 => 1.78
